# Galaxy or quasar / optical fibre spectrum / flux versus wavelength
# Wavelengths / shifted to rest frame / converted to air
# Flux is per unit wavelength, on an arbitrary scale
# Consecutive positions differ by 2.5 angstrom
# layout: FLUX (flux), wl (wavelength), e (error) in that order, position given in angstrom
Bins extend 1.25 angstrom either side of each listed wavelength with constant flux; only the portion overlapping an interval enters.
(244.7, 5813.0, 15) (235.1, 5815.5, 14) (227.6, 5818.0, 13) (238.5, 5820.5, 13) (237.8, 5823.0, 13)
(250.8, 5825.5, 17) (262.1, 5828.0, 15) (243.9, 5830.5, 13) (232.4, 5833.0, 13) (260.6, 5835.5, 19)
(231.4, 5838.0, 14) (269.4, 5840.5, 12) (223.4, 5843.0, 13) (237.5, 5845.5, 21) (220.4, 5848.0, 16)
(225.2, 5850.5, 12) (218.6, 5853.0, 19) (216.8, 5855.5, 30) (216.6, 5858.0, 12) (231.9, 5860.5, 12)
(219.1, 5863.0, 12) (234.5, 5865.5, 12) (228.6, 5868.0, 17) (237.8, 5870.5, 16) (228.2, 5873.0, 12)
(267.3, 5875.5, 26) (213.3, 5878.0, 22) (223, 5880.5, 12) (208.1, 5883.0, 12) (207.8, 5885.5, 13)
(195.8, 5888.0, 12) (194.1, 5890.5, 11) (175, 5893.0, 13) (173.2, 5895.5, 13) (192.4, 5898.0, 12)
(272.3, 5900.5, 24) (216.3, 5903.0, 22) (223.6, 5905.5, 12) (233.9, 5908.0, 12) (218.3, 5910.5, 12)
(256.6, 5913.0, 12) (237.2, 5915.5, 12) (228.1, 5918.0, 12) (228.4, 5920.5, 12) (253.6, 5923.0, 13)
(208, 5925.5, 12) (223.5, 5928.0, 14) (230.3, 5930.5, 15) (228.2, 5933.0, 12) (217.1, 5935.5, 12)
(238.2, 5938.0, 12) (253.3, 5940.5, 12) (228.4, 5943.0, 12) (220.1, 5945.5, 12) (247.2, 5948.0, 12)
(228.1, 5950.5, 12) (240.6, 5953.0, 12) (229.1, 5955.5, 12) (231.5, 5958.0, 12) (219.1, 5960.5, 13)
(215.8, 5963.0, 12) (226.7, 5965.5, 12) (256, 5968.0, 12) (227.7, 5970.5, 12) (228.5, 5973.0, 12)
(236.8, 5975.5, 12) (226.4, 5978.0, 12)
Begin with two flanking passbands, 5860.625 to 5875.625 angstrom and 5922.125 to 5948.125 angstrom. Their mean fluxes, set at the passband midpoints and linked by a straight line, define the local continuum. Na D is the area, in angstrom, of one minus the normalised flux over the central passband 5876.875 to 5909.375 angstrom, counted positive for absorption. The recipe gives 3.1 angstrom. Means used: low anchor 233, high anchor 231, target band 210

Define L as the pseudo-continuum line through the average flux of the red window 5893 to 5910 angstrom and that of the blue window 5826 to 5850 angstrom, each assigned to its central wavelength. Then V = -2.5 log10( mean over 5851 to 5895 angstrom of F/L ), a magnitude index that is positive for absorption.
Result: 0.047 mag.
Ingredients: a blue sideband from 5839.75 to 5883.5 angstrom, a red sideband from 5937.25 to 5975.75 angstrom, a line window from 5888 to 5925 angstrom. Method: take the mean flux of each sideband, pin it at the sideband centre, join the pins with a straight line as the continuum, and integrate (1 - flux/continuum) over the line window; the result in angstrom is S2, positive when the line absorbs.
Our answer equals 1.64 angstrom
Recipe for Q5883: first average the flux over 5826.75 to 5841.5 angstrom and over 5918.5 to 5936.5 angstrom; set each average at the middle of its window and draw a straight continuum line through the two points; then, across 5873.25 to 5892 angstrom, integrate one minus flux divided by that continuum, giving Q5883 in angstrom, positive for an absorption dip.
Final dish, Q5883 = 1.76 angstrom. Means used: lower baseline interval 250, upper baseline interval 227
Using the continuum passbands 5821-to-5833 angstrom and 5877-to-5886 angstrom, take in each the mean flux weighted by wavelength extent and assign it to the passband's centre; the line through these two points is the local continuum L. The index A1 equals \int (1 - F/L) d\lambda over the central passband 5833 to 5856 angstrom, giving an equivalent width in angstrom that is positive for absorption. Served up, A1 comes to 0.17 angstrom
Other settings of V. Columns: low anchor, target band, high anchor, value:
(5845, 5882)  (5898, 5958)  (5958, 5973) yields -0.02 mag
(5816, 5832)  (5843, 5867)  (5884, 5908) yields 0.01 mag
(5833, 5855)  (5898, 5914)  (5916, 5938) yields -0.02 mag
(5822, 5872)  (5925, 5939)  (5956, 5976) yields 0.03 mag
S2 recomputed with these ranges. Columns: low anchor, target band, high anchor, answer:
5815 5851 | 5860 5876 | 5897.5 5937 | 0.1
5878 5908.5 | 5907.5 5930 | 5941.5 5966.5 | -1.5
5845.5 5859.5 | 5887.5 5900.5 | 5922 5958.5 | 1.9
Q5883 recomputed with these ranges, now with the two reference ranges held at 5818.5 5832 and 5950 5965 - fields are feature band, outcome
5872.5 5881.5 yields 0.2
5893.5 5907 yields 1.2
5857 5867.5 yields 0.6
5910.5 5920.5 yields -0.1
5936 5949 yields -0.4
